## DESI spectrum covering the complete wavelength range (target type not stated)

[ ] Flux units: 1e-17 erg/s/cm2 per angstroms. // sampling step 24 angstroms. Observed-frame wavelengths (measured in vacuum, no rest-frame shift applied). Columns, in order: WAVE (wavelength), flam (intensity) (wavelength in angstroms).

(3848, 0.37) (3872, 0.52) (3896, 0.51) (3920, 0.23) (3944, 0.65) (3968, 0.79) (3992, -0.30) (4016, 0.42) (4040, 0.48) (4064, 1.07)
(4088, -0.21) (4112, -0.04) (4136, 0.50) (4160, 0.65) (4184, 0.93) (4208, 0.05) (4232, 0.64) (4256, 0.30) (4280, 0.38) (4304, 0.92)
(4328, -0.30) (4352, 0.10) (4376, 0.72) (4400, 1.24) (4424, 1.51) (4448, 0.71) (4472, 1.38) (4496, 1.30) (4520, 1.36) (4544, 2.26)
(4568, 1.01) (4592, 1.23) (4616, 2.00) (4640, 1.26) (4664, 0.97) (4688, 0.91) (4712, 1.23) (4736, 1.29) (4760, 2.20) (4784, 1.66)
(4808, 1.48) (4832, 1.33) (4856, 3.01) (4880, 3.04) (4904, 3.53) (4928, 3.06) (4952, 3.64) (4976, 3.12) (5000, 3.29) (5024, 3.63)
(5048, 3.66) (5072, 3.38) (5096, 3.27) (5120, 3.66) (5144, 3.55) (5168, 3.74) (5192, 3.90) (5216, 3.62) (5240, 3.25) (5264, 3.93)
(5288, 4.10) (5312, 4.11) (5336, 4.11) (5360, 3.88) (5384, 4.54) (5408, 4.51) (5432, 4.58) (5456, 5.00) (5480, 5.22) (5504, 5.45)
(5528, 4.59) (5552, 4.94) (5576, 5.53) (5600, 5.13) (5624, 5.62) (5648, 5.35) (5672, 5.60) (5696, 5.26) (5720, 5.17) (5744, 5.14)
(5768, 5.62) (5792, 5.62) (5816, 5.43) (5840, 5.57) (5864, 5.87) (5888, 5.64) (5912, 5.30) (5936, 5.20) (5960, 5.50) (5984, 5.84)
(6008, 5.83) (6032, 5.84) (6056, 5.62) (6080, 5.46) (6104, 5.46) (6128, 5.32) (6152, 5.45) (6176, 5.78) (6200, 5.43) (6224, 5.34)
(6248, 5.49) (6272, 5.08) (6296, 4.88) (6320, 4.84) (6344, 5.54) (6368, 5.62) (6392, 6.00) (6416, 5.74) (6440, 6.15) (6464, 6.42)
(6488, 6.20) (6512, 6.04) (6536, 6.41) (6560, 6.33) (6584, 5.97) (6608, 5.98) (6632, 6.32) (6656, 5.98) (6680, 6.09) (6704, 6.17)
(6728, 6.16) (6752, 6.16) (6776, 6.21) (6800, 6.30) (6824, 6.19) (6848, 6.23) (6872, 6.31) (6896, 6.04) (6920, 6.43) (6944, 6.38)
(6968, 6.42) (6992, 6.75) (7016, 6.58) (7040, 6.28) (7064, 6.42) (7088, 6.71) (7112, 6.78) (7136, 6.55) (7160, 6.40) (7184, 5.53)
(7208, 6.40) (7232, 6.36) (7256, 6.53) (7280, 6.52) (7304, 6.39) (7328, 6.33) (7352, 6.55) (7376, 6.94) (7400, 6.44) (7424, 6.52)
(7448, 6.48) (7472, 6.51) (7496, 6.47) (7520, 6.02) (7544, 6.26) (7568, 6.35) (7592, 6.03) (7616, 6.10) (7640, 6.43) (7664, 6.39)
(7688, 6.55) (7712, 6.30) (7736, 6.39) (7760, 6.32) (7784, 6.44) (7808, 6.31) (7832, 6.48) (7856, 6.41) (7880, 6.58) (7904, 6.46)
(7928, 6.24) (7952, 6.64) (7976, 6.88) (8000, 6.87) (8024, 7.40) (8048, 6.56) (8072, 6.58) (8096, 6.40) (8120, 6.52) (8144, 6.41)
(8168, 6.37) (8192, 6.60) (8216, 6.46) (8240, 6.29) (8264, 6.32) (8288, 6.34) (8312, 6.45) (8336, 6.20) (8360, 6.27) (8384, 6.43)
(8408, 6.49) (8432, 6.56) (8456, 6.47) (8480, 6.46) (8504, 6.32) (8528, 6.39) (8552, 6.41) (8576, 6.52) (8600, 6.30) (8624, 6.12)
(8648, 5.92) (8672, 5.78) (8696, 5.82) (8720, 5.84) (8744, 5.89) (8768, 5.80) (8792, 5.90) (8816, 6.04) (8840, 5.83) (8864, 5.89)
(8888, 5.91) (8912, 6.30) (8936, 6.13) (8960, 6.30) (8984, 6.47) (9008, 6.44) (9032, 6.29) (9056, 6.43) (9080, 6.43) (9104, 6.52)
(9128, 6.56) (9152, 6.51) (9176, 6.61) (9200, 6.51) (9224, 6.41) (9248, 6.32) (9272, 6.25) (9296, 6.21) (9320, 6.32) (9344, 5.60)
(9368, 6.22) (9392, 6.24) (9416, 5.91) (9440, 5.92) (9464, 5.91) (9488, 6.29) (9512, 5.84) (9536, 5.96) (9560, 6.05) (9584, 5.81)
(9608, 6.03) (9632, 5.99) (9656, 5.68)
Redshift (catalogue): 0.219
